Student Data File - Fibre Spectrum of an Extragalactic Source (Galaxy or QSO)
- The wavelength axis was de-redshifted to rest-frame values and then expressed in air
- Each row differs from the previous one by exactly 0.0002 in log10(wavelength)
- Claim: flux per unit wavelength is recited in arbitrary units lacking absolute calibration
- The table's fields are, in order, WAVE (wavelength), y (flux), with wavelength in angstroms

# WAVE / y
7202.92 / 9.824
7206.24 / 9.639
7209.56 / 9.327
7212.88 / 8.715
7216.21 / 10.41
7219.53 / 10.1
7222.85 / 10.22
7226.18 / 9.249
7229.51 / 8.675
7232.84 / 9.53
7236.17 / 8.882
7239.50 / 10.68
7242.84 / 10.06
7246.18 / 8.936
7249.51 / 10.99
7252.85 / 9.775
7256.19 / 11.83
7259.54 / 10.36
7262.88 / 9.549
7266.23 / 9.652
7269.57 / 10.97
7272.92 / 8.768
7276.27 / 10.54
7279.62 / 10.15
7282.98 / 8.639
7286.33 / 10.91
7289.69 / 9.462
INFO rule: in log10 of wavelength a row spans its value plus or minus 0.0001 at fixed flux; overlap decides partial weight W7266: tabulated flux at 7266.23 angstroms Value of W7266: 9.652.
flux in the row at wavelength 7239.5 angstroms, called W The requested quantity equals 10.68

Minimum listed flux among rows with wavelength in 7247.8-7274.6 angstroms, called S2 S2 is 8.768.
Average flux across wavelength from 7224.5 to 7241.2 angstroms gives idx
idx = 9.4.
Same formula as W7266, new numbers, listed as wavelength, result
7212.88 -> 8.715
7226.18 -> 9.249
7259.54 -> 10.36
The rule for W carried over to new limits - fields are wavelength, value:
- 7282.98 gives 8.639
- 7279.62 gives 10.15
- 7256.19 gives 11.83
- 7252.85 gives 9.775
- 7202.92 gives 9.824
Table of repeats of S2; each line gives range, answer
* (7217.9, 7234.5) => 8.675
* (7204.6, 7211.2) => 9.327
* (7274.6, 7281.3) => 10.15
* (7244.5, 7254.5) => 8.936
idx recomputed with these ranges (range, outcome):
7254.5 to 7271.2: 10.5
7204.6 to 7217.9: 9.52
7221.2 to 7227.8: 9.73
